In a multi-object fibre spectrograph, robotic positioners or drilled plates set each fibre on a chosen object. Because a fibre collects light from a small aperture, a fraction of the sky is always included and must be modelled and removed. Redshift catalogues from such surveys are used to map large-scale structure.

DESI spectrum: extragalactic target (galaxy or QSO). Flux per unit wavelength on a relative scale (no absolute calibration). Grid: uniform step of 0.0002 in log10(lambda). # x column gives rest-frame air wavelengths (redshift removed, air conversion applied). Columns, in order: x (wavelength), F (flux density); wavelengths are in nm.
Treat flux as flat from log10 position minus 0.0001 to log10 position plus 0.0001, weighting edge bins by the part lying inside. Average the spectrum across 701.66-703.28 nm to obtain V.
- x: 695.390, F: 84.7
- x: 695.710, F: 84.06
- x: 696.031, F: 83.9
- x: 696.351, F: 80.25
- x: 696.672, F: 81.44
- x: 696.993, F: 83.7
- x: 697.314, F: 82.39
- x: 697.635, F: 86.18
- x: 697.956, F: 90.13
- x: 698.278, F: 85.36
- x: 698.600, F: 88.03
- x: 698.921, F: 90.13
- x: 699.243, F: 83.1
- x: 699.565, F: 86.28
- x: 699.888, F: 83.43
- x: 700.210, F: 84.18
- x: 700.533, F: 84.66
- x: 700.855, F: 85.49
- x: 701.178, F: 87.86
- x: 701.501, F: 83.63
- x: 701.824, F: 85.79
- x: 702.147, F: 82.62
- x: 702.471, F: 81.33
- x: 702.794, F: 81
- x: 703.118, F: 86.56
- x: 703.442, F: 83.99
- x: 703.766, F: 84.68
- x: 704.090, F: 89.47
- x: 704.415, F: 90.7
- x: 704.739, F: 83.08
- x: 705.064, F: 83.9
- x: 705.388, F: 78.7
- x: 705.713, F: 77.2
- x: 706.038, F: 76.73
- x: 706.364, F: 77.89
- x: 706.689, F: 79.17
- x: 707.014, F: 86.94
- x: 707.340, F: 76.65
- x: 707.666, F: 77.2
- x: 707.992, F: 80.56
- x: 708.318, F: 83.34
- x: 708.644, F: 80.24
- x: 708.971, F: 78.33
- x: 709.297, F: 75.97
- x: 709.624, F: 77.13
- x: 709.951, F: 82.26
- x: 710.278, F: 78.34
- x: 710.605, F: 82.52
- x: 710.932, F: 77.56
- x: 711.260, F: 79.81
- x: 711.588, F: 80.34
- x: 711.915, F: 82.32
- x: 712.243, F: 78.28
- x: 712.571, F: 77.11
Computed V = 83.5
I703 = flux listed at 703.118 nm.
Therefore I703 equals 86.56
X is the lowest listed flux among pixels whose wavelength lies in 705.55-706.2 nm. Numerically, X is 76.73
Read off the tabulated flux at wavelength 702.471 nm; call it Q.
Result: 81.33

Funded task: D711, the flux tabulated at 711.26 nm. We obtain 79.81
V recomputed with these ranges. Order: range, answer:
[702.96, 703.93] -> 85.1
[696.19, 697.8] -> 82.9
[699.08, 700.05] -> 84.3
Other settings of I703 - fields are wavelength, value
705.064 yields 83.9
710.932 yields 77.56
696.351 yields 80.25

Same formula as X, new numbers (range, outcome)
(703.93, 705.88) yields 77.2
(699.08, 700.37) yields 83.1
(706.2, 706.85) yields 77.89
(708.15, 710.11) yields 75.97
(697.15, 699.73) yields 82.39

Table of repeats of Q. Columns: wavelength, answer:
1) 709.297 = 75.97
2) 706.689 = 79.17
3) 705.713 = 77.2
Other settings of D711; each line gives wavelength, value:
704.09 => 89.47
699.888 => 83.43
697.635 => 86.18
